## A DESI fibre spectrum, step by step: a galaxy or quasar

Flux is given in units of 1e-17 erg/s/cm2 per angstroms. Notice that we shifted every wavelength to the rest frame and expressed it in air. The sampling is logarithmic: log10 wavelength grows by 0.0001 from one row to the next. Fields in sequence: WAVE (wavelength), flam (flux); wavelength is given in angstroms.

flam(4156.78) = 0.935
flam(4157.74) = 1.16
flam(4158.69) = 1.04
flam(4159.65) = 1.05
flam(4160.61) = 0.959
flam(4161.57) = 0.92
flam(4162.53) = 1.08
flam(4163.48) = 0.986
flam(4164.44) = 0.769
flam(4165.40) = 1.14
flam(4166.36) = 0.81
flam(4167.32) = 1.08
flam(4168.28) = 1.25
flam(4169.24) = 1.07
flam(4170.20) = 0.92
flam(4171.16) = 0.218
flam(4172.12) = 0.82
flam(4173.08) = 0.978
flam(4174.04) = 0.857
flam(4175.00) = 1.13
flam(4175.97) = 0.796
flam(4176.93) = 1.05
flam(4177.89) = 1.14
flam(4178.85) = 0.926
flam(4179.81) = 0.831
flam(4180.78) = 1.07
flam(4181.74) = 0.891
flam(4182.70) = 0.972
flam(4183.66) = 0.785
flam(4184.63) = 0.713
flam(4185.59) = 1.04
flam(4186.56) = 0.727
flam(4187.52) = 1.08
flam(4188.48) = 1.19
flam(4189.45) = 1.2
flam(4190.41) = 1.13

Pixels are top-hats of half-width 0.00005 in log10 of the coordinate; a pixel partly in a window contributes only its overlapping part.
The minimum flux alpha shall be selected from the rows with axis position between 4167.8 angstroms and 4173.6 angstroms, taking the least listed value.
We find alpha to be 0.218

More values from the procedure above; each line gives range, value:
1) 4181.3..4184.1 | 0.785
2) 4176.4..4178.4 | 1.05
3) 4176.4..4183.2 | 0.831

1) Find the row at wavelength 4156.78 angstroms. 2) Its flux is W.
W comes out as 0.935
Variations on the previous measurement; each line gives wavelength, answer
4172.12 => 0.82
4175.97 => 0.796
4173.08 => 0.978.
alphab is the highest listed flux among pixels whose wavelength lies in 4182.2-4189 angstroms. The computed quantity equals 1.19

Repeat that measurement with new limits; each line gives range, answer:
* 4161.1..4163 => 1.08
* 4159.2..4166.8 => 1.14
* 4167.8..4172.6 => 1.25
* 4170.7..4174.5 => 0.978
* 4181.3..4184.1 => 0.972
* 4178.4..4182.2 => 1.07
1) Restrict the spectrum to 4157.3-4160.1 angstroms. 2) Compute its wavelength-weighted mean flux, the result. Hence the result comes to 1.08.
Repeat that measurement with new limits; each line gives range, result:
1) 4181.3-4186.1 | 0.879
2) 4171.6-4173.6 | 0.885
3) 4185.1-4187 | 0.885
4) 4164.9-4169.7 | 1.07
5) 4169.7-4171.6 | 0.582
